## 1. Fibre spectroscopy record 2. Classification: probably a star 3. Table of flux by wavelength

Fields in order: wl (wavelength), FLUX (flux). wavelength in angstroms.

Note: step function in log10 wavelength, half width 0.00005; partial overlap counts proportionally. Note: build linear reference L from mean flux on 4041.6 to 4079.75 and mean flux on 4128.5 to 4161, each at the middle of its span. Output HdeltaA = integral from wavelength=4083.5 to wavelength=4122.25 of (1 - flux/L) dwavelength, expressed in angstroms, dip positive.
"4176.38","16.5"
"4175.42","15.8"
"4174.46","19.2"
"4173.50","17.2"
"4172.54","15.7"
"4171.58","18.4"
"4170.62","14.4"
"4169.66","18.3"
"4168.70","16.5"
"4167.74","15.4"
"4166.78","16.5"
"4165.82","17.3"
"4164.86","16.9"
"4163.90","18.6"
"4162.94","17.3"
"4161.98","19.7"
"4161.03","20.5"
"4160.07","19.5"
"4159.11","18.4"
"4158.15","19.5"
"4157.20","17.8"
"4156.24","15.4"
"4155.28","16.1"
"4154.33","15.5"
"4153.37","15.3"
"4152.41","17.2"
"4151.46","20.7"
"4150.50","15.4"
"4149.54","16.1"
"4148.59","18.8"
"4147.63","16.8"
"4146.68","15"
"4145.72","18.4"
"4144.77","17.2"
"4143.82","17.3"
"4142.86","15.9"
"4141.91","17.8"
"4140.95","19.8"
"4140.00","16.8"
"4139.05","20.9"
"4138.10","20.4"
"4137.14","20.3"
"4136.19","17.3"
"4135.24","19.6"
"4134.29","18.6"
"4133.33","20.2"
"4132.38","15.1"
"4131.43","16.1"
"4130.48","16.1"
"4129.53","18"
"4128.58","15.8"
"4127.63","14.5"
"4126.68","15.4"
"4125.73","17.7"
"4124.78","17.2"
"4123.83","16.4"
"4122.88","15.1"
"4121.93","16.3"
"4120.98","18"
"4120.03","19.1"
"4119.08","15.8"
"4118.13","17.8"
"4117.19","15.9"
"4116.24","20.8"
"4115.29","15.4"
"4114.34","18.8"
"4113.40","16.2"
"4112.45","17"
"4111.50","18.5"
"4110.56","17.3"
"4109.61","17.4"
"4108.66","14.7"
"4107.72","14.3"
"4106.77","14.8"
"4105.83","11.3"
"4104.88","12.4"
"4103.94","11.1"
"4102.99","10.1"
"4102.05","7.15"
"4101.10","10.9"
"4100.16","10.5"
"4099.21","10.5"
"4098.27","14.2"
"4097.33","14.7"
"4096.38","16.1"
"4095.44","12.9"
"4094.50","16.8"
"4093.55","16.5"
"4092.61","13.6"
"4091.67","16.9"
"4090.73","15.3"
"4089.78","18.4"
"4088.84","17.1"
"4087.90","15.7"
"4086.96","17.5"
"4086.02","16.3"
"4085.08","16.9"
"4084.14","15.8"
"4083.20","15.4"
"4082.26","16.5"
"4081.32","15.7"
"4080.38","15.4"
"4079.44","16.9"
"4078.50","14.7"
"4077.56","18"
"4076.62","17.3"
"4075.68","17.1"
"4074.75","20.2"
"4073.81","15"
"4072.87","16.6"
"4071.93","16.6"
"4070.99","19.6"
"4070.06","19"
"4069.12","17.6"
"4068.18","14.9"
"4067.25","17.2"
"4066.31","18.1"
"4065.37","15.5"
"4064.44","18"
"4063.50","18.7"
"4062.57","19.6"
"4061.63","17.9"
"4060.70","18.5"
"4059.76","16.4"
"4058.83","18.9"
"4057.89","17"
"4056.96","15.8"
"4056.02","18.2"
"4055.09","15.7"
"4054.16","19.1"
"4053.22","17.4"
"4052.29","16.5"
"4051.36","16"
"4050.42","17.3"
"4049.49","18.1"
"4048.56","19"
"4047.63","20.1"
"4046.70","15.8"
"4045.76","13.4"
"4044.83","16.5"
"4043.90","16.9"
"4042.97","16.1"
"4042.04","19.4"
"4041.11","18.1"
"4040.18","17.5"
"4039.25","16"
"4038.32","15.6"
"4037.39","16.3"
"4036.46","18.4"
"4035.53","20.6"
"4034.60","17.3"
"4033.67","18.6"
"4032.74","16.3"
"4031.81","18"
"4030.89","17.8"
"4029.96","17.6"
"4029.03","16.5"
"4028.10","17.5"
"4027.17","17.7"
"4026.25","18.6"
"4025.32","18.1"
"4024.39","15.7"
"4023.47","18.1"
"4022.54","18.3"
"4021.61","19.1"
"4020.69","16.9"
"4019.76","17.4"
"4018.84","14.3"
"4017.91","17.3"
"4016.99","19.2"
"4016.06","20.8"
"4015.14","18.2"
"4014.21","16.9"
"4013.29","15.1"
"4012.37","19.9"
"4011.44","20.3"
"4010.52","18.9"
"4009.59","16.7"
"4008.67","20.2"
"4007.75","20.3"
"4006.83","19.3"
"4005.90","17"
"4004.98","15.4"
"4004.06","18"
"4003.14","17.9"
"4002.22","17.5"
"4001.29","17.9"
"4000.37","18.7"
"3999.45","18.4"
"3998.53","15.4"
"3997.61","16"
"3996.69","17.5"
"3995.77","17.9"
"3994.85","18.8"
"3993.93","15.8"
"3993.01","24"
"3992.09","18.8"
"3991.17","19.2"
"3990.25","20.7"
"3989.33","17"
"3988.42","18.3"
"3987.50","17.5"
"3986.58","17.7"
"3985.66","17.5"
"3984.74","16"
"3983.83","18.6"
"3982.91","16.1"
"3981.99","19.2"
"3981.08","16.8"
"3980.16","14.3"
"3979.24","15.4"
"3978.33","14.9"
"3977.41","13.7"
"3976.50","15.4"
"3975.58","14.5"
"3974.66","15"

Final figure 4.9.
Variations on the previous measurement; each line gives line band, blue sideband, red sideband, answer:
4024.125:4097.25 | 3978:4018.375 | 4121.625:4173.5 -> 2.56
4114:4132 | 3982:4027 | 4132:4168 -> 1.01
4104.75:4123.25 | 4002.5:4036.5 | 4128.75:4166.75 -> 1.43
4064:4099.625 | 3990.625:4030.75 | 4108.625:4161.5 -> 2.69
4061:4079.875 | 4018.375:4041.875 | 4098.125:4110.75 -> -3.42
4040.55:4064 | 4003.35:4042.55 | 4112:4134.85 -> 0.17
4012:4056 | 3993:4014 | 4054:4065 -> 0.99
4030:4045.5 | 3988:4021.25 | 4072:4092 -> 0.05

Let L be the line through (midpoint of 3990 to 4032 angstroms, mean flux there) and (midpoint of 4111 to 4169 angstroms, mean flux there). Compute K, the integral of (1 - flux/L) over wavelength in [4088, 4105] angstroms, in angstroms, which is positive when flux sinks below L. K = 3.8 angstroms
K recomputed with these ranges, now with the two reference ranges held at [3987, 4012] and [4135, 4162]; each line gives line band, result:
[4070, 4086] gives 1.1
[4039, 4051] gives 0.6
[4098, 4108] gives 3.6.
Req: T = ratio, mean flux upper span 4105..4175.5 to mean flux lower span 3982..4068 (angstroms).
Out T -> 1.0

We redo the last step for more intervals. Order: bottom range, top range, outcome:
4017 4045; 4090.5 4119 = 0.84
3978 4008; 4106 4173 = 0.98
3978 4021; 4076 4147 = 0.91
